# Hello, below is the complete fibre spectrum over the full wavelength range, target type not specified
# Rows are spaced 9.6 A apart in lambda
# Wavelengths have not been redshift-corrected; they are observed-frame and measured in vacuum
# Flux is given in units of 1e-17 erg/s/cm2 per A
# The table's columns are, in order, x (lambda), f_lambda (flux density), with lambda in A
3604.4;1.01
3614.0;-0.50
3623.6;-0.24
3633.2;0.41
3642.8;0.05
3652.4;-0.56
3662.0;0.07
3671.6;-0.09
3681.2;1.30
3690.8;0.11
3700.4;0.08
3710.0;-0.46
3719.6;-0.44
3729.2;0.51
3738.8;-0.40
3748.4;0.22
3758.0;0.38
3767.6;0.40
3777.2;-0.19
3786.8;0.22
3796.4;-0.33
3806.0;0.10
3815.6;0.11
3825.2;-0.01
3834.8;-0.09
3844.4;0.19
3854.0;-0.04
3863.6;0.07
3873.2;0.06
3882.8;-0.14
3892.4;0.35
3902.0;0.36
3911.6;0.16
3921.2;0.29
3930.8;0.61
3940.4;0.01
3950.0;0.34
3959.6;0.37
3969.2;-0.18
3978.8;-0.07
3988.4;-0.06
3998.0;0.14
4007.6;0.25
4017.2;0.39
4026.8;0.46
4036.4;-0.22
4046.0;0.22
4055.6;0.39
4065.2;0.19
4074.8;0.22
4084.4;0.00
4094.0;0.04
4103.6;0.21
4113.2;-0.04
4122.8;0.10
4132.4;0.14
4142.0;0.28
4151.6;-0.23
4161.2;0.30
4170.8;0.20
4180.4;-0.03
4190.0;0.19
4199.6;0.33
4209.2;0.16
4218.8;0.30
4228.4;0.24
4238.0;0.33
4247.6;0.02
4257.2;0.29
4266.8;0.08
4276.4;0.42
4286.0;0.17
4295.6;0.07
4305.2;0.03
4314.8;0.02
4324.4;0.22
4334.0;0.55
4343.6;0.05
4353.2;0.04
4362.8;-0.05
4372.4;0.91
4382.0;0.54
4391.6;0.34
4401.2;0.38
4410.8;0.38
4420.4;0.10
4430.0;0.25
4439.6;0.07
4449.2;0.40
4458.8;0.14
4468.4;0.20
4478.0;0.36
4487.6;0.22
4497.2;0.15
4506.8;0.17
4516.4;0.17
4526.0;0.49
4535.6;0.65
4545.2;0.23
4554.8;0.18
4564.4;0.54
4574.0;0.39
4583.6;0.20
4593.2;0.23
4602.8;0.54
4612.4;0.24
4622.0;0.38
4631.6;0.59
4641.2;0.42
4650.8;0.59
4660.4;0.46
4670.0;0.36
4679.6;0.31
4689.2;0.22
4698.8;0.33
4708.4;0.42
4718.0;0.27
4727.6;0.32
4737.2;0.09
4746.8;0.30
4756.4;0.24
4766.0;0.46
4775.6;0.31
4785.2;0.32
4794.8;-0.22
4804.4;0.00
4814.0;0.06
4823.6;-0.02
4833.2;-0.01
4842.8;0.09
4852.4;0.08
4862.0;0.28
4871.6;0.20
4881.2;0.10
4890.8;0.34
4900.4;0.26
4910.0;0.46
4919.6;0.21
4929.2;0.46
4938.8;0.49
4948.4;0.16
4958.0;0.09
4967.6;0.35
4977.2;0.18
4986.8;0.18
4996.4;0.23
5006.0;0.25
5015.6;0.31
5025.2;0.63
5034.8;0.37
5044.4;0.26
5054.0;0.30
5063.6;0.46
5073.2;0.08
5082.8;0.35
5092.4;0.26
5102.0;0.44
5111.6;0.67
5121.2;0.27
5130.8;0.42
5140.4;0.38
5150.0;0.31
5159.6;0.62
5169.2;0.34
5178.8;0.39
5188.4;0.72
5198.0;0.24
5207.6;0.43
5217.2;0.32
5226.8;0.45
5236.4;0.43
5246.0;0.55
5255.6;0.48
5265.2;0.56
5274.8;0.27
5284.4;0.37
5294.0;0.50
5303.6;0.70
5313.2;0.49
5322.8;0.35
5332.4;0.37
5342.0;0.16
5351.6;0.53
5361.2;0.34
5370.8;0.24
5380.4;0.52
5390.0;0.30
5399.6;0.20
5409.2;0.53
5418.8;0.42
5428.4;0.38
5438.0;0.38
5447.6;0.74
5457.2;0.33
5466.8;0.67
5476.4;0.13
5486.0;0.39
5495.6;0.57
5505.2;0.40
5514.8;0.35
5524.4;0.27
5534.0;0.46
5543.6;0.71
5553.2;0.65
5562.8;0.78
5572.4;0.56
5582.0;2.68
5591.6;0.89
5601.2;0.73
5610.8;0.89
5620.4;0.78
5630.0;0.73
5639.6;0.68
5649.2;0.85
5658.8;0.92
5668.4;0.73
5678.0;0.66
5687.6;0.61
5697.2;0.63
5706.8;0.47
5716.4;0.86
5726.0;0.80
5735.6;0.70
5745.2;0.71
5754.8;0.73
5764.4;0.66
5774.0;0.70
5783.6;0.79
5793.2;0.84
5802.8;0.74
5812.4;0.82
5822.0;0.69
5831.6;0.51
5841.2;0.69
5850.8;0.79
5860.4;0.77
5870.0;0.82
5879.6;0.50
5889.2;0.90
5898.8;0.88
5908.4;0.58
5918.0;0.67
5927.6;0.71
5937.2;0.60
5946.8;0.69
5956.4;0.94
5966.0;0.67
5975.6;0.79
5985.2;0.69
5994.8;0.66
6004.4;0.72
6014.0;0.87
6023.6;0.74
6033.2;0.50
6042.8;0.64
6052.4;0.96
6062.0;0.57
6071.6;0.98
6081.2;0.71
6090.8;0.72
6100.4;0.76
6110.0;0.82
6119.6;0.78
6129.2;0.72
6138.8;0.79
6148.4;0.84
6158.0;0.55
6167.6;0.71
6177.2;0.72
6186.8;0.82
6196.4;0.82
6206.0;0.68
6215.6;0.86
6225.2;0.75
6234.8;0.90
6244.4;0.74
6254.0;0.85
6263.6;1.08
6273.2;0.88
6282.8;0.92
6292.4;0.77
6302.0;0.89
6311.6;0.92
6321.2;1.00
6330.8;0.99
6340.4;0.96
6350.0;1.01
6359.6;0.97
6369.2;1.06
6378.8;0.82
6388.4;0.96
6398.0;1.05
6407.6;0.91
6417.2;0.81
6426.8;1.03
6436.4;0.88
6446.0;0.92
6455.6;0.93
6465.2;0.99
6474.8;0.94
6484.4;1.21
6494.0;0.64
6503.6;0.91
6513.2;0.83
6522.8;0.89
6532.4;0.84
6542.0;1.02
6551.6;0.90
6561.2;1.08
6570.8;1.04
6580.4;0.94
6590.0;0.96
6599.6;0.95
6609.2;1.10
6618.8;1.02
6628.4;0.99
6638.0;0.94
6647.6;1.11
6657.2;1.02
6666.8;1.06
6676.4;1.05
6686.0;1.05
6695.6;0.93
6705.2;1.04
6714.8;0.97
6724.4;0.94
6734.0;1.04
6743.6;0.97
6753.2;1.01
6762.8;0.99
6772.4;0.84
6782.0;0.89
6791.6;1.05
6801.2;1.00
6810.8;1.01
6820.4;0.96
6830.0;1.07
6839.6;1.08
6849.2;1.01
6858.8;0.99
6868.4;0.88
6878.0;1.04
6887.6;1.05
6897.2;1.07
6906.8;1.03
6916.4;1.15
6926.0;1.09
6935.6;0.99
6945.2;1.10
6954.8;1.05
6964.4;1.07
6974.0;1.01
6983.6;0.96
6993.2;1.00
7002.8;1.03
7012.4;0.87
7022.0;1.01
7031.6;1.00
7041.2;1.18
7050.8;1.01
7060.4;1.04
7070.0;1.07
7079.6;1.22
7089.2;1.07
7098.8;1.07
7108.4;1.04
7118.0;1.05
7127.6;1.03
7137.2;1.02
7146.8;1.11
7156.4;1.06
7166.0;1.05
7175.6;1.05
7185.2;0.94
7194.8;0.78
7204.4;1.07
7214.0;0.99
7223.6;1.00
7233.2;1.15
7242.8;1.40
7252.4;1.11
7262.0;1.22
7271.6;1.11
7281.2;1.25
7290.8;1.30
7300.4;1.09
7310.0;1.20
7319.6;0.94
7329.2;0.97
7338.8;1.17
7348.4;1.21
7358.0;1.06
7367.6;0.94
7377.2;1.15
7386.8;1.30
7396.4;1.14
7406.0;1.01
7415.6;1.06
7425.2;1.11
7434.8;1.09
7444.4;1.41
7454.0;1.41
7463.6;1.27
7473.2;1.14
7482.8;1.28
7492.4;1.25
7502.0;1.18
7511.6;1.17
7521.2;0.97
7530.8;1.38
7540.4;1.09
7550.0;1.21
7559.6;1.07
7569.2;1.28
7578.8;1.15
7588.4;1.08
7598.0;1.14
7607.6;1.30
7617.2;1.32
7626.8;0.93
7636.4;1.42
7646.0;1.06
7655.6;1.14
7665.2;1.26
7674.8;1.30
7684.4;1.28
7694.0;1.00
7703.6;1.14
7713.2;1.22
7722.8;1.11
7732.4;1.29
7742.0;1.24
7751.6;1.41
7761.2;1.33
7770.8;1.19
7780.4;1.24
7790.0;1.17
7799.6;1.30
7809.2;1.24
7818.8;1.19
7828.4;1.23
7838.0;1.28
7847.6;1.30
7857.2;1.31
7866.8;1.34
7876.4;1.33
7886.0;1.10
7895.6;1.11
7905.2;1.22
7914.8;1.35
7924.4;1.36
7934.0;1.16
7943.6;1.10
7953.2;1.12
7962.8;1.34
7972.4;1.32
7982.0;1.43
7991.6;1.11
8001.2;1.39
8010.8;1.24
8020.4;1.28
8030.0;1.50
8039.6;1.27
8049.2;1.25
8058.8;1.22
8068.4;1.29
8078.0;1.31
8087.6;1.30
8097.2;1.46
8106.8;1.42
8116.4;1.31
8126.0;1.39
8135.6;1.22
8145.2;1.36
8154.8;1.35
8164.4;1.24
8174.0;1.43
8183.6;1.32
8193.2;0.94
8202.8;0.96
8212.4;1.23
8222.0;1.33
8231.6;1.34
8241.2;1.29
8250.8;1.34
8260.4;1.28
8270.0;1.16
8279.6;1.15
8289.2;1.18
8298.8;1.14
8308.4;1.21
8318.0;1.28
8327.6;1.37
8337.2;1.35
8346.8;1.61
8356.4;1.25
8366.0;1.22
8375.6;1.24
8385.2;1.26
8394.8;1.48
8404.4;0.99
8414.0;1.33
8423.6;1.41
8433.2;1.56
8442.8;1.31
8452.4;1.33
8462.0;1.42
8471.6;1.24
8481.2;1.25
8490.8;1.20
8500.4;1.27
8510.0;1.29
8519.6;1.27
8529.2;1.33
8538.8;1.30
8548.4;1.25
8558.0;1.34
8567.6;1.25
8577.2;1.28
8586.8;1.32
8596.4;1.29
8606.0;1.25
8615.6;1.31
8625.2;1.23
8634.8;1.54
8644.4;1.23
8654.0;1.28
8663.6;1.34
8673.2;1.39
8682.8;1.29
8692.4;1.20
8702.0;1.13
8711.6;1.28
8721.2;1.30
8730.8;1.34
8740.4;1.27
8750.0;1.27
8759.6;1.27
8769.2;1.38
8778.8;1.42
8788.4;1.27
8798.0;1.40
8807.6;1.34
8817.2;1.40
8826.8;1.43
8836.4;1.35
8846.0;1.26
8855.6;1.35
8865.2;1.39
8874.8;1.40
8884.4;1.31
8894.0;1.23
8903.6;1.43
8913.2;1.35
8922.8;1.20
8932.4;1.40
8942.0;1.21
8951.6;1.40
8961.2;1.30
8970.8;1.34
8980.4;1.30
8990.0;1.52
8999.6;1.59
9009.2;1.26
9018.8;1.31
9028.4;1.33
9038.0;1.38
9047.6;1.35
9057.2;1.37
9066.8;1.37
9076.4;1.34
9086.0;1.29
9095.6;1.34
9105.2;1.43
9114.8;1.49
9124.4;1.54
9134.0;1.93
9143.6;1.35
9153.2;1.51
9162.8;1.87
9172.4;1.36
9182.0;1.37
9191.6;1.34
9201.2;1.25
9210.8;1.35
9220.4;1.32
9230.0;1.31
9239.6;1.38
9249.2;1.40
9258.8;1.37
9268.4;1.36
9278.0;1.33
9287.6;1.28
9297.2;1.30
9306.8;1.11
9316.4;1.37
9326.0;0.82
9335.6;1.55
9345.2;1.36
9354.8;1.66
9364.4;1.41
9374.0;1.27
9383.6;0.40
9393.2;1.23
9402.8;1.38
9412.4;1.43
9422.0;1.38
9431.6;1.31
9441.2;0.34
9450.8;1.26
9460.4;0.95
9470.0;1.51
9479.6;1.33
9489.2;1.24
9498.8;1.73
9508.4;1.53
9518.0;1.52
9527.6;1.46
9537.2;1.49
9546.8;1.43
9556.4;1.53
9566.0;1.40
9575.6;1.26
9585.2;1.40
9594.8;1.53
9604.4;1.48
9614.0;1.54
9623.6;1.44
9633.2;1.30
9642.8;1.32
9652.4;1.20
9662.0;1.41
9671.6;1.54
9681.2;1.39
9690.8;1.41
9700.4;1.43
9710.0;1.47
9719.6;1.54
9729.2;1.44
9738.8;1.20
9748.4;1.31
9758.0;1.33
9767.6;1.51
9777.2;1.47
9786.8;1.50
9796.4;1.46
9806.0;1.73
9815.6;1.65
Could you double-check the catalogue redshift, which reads 0.391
